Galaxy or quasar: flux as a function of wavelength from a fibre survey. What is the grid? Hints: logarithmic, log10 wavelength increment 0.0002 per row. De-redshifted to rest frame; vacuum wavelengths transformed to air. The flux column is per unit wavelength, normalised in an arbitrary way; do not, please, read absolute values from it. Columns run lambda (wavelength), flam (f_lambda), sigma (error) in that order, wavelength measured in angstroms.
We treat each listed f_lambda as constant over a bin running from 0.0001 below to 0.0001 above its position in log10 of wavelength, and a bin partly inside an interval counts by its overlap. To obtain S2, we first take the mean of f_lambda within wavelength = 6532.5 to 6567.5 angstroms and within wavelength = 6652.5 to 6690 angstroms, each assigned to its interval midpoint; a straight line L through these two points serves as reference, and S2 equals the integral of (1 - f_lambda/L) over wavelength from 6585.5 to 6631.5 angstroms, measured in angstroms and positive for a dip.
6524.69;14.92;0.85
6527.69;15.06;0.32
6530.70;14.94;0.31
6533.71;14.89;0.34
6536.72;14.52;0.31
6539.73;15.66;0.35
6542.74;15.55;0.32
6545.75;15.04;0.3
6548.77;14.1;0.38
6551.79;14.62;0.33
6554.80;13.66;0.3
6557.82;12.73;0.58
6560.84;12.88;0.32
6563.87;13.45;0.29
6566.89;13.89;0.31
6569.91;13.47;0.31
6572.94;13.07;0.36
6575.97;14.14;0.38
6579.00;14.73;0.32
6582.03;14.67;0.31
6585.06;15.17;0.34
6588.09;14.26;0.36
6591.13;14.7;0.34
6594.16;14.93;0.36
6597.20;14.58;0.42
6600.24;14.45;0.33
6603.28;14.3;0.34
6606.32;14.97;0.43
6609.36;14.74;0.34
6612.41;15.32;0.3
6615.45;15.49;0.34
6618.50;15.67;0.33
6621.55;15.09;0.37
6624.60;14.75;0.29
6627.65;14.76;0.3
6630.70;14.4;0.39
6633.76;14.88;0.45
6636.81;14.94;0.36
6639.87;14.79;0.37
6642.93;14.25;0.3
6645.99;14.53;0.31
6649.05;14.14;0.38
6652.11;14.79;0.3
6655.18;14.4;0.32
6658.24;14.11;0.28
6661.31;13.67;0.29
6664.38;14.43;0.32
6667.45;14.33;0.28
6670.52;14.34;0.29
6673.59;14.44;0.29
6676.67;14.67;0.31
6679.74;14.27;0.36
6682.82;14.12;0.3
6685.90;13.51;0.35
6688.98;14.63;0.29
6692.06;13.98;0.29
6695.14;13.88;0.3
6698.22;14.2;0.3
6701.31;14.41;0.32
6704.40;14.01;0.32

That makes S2 -1.9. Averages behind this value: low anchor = 14.3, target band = 14.8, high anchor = 14.3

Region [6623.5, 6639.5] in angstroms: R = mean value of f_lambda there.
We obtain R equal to 14.8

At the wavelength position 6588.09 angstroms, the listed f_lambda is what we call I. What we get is 14.26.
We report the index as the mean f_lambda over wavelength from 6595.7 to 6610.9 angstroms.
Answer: 14.6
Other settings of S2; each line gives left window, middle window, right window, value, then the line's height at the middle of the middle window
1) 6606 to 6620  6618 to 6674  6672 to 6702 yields 0.9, 14.8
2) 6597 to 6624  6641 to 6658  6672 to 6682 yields 0.3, 14.7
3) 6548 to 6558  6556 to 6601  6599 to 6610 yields 0.6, 14.3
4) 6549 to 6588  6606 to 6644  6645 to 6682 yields -2.1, 14.2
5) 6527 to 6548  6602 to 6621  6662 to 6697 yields -0.6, 14.6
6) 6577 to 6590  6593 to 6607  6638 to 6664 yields 0.0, 14.6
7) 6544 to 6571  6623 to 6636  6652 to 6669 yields -0.6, 14.1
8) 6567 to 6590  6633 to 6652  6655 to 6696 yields -0.5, 14.2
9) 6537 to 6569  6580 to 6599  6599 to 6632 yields -0.1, 14.6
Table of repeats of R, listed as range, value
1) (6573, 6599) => 14.6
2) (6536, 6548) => 15.2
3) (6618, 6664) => 14.6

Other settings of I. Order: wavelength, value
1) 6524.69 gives 14.92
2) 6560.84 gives 12.88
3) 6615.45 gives 15.49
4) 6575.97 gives 14.14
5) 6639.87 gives 14.79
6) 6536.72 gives 14.52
